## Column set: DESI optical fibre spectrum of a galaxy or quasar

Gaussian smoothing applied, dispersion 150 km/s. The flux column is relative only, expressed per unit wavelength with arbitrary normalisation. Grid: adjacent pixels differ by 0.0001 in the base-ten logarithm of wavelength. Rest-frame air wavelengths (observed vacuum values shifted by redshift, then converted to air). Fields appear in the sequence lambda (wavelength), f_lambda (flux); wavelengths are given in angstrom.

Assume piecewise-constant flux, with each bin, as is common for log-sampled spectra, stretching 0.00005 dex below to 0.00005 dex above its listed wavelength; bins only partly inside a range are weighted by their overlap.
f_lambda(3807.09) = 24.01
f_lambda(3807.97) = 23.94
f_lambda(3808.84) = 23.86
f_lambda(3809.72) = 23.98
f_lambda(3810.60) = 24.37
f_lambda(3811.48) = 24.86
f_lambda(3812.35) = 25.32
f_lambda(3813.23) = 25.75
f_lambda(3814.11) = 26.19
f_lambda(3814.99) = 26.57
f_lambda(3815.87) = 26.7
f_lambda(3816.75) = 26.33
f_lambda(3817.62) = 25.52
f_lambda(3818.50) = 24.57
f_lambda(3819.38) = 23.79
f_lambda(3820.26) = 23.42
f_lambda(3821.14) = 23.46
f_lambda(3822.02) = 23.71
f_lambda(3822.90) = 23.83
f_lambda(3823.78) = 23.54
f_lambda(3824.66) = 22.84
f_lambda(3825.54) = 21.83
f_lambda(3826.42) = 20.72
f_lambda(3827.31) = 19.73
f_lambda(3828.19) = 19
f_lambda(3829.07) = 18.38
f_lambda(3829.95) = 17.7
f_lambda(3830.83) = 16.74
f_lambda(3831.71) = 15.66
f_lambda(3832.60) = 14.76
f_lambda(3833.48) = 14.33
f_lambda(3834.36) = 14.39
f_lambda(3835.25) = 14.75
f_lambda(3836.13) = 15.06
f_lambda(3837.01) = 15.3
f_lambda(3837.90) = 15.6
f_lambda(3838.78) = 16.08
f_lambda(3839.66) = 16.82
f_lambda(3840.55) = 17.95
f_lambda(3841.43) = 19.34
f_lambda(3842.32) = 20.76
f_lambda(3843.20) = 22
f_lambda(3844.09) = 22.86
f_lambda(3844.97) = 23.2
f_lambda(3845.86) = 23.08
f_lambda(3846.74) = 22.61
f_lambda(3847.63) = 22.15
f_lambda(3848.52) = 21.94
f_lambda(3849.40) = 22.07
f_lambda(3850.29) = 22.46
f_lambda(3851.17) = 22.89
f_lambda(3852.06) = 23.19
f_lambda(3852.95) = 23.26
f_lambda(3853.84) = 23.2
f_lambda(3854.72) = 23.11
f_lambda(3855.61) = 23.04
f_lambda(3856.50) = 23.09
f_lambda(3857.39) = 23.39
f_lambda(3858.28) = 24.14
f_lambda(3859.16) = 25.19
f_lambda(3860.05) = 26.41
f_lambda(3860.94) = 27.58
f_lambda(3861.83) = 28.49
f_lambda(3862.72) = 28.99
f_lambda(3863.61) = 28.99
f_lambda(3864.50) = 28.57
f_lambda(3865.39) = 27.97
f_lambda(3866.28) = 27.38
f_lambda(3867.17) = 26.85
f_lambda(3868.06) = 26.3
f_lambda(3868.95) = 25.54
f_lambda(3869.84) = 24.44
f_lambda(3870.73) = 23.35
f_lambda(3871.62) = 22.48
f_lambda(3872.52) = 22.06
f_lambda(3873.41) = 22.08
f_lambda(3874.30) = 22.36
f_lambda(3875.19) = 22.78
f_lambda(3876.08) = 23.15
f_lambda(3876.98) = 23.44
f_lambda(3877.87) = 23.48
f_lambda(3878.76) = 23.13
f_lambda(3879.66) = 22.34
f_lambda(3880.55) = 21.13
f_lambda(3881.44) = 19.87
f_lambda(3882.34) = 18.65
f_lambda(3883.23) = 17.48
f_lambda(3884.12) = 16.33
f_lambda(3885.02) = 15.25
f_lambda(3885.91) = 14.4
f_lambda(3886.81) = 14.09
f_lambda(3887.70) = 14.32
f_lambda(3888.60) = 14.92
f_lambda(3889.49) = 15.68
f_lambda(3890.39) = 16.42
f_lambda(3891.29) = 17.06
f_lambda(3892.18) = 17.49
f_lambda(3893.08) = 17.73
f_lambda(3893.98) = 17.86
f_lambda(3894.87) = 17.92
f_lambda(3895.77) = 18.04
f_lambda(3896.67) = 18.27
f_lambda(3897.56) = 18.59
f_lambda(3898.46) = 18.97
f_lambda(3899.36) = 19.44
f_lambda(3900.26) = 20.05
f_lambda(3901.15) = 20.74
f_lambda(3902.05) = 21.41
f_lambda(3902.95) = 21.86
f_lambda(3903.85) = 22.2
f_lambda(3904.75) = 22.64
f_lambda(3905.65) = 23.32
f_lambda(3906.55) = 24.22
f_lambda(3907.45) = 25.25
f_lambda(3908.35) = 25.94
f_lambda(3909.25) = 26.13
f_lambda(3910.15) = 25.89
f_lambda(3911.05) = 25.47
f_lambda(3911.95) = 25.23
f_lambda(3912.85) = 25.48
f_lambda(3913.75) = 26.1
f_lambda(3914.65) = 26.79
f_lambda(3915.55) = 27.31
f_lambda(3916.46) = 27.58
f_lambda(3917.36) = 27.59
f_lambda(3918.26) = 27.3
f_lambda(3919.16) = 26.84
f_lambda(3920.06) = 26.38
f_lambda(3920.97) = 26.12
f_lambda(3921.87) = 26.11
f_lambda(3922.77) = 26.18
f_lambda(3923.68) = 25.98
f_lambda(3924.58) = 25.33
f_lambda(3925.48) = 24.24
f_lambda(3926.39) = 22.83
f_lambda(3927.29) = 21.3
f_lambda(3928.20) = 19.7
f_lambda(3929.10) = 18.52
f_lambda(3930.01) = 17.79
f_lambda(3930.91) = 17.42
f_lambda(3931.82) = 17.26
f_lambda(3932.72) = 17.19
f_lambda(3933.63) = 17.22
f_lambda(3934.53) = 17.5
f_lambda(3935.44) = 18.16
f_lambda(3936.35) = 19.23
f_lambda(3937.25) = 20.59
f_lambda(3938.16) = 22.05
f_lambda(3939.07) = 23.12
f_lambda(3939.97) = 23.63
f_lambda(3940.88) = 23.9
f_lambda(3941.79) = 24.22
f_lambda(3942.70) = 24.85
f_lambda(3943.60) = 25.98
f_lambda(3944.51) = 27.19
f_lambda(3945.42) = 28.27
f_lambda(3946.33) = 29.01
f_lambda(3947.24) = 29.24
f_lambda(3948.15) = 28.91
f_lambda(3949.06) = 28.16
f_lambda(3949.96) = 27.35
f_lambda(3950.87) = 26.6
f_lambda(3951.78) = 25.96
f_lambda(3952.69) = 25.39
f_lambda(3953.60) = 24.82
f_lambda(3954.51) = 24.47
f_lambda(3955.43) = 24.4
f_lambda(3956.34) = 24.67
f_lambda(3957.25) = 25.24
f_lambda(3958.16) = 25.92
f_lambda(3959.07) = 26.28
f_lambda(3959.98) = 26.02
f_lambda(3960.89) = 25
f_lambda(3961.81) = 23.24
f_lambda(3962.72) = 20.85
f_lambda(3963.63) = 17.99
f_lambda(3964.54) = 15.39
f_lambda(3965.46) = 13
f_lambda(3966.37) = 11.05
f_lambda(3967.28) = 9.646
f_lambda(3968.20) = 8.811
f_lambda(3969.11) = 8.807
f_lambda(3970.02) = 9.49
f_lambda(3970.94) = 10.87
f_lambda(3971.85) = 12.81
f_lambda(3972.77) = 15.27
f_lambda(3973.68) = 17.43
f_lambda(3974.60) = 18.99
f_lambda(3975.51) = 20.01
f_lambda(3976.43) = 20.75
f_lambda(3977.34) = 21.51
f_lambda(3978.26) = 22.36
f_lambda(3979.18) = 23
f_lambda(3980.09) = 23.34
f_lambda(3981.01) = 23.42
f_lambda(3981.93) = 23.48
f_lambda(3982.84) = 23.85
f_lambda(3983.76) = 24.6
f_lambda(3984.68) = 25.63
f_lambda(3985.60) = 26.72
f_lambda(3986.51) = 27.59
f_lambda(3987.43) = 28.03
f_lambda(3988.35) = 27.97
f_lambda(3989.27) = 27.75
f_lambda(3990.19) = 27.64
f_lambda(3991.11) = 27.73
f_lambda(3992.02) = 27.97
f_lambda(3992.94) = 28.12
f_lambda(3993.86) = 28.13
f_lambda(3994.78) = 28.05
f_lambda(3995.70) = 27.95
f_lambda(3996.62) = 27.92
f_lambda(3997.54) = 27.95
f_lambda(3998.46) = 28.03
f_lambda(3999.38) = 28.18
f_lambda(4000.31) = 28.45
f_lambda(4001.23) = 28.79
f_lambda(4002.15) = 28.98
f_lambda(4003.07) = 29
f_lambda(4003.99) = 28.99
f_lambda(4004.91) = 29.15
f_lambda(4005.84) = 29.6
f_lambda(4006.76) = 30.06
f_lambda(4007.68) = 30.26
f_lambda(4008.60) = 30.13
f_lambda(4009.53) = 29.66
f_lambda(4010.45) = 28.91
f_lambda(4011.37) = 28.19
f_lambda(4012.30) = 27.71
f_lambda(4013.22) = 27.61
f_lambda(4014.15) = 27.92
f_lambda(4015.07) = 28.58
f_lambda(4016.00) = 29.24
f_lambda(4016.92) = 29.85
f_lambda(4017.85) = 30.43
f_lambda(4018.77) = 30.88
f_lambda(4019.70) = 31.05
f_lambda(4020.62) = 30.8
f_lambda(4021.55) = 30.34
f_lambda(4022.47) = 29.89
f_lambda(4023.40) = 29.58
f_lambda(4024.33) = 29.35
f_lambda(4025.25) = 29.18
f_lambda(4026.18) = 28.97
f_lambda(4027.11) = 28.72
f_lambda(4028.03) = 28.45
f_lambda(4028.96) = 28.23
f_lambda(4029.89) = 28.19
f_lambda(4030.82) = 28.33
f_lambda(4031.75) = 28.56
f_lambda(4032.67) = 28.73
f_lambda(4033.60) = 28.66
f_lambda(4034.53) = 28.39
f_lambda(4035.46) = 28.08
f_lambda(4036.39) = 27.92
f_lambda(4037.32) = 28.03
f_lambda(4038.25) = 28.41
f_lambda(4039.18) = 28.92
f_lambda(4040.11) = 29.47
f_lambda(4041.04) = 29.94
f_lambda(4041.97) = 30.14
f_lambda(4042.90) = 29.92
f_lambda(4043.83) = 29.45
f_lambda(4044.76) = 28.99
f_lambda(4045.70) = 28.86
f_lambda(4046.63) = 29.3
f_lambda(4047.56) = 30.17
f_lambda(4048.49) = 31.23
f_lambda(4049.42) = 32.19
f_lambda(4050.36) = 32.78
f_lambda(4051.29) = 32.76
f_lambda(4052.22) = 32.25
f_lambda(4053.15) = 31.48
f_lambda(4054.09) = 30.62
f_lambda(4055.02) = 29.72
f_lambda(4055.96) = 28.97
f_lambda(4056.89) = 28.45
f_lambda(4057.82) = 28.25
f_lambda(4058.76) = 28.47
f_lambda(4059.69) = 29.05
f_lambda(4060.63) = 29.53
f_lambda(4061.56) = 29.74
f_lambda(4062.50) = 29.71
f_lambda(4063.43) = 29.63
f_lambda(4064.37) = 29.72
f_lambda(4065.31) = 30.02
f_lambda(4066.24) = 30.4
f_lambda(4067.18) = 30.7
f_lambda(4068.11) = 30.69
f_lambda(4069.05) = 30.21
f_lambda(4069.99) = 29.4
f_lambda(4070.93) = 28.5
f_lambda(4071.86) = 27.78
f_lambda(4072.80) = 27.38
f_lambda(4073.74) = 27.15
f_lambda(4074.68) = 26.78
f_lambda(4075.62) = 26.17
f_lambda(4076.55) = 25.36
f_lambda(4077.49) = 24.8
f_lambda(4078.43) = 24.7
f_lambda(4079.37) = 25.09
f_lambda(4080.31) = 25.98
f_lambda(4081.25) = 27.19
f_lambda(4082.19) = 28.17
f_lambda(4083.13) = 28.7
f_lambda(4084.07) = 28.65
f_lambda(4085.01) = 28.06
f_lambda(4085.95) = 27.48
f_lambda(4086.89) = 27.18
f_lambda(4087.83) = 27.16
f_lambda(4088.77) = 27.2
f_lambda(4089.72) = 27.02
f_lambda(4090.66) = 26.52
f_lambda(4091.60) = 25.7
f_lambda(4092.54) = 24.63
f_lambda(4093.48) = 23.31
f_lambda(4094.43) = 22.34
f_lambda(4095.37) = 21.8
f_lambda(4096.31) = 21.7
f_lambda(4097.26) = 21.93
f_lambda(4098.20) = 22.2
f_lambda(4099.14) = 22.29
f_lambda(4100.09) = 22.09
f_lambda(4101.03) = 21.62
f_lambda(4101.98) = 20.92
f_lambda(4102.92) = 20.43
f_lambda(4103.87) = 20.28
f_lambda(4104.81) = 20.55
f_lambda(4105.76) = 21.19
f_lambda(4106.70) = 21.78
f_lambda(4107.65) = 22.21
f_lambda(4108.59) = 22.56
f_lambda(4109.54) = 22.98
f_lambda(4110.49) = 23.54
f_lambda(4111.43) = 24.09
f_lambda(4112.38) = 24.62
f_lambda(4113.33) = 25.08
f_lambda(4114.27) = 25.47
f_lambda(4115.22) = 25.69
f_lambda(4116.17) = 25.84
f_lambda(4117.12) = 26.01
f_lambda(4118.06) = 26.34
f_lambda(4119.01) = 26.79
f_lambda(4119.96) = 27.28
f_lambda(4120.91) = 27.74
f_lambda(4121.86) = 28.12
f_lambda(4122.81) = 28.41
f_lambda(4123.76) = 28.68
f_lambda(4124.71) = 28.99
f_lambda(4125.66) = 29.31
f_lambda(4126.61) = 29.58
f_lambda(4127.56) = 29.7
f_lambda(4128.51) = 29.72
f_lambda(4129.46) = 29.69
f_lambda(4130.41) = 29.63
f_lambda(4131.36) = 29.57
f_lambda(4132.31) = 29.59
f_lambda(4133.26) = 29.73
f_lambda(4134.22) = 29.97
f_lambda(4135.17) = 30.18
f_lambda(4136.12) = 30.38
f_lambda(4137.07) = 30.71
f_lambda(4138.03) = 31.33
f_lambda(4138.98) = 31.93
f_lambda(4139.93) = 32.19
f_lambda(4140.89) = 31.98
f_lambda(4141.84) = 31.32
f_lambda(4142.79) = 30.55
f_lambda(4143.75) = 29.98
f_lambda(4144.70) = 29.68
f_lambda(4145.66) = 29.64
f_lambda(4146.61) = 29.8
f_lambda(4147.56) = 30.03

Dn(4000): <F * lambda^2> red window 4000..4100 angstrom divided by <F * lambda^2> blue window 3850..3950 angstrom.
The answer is 1.34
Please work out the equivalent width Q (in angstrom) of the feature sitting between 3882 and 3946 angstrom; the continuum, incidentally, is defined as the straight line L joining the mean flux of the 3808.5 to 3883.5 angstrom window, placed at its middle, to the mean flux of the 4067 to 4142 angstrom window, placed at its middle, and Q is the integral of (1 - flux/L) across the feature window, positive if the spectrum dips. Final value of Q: 5.2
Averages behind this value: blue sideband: 22.4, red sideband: 26.5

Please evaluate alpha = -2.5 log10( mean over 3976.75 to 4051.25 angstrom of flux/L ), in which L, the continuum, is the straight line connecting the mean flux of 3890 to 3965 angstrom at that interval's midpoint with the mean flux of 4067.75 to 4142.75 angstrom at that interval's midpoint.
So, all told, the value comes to -0.15 mag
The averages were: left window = 23.1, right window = 26.5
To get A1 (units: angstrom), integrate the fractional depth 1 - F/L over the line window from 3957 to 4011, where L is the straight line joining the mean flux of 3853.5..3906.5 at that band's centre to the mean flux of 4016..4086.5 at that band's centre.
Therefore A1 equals 5.4 angstrom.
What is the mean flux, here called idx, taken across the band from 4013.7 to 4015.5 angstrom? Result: 28.3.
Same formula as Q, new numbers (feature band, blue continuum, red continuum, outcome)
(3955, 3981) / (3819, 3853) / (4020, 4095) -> 6.59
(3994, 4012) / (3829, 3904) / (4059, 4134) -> -3.53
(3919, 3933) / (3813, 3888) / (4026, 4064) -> 1.34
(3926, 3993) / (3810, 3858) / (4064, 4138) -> 4.90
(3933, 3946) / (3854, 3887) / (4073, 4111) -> 0.58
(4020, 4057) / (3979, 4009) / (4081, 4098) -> -4.02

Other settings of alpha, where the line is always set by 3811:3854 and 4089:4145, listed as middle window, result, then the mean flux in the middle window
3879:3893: 0.277 mag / 17.1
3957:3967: 0.142 mag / 20.6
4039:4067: -0.191 mag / 30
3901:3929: -0.098 mag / 24.8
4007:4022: -0.202 mag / 29.5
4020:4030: -0.188 mag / 29.3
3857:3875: -0.177 mag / 25.6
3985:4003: -0.163 mag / 28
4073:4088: -0.045 mag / 26.8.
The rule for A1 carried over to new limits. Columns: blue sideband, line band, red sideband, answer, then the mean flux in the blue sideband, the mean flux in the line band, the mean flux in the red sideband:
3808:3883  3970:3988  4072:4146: 2.4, 22.5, 21.3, 26.5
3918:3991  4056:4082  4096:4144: -3.0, 22.3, 28.2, 26.6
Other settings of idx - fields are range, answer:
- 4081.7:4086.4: 28.2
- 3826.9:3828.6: 19.4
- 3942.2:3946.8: 27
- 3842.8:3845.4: 22.7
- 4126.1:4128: 29.6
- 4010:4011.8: 28.6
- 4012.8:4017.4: 28.6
